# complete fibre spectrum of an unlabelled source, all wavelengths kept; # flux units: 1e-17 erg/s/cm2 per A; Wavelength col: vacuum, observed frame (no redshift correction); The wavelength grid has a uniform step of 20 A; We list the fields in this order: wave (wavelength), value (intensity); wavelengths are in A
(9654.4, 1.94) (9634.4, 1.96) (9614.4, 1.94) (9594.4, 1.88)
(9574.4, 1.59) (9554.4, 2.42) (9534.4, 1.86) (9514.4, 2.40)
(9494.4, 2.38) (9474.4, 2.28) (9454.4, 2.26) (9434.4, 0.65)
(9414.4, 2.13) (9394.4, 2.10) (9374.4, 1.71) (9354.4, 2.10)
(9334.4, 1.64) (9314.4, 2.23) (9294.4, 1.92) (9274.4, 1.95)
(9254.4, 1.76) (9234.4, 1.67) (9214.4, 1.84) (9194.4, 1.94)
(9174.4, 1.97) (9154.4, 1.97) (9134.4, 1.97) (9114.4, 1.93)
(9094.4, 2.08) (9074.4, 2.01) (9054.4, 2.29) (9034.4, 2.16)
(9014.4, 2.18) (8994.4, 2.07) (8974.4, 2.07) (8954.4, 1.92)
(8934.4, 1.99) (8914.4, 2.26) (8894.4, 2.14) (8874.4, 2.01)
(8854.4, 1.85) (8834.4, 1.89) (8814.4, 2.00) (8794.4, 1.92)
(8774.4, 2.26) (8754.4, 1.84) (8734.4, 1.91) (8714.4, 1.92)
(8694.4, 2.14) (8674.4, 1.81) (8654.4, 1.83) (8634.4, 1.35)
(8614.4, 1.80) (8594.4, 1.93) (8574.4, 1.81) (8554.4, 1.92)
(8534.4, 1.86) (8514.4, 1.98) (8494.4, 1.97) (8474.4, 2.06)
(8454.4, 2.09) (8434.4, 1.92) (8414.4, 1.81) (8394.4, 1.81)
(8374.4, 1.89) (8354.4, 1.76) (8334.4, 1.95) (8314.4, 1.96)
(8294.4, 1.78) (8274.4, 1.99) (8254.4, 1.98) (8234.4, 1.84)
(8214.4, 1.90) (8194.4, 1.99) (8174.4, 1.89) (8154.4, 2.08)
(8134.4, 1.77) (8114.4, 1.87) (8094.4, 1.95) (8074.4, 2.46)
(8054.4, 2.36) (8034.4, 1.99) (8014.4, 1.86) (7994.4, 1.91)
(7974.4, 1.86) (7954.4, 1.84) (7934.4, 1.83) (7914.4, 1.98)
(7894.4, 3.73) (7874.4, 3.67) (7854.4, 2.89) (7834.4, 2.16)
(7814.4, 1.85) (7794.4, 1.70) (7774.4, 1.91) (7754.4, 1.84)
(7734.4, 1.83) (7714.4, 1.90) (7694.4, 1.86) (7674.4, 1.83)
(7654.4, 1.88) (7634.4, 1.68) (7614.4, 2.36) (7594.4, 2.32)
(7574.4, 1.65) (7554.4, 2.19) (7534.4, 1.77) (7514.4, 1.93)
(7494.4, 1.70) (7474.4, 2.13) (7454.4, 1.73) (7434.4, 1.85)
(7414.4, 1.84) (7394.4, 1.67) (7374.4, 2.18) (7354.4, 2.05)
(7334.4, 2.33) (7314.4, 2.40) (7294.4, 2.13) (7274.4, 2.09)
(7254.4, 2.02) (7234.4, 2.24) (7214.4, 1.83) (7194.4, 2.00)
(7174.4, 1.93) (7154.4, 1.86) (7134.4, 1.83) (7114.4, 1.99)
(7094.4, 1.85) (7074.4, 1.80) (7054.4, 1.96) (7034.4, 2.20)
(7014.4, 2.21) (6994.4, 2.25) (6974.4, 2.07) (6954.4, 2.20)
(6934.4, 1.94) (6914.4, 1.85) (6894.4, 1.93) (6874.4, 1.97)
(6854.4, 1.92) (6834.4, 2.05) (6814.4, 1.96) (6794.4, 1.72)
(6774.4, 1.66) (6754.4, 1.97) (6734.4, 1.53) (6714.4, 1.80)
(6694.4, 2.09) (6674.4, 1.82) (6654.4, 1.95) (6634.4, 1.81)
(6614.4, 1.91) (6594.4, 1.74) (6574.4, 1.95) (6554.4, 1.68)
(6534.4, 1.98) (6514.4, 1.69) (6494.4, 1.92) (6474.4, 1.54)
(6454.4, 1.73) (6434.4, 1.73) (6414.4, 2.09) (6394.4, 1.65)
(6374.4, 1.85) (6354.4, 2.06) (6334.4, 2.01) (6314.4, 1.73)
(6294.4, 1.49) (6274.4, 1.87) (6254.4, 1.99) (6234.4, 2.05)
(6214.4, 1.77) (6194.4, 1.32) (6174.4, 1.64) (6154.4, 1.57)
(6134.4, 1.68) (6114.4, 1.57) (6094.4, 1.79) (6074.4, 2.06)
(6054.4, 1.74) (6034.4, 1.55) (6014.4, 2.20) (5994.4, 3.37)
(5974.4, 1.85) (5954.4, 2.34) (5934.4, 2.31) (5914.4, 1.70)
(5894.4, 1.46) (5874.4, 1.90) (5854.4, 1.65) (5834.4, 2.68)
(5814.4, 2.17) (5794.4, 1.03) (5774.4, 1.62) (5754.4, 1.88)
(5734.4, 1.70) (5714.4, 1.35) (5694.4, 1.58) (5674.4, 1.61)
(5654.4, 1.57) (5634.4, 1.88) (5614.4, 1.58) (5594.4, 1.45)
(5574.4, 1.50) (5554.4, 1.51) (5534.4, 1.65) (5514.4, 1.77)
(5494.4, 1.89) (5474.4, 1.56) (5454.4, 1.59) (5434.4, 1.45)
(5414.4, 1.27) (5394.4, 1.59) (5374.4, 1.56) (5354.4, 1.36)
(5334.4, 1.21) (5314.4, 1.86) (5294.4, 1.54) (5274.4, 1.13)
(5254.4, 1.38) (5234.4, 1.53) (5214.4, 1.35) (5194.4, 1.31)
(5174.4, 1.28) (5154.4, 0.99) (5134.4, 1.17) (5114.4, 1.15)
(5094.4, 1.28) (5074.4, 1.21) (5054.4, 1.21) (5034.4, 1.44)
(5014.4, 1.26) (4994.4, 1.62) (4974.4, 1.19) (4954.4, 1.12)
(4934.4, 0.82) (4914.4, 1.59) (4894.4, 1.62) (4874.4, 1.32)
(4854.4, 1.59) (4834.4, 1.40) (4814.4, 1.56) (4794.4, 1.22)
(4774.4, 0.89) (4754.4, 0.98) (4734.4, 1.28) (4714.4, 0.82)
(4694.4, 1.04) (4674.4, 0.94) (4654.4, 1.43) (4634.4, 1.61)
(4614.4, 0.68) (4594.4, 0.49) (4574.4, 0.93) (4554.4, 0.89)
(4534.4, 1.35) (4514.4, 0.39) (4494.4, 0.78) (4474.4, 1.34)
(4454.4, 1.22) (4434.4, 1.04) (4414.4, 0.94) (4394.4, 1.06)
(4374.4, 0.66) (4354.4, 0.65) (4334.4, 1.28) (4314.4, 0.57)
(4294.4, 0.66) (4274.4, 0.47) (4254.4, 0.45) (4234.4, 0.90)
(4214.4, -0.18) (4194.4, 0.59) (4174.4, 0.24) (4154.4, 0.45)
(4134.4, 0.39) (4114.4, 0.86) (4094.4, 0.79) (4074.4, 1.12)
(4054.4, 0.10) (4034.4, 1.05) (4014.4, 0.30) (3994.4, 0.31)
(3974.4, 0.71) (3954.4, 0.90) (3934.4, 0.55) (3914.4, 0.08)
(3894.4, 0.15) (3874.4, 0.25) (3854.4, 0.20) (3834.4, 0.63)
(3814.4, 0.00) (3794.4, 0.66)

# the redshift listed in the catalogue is 0.20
